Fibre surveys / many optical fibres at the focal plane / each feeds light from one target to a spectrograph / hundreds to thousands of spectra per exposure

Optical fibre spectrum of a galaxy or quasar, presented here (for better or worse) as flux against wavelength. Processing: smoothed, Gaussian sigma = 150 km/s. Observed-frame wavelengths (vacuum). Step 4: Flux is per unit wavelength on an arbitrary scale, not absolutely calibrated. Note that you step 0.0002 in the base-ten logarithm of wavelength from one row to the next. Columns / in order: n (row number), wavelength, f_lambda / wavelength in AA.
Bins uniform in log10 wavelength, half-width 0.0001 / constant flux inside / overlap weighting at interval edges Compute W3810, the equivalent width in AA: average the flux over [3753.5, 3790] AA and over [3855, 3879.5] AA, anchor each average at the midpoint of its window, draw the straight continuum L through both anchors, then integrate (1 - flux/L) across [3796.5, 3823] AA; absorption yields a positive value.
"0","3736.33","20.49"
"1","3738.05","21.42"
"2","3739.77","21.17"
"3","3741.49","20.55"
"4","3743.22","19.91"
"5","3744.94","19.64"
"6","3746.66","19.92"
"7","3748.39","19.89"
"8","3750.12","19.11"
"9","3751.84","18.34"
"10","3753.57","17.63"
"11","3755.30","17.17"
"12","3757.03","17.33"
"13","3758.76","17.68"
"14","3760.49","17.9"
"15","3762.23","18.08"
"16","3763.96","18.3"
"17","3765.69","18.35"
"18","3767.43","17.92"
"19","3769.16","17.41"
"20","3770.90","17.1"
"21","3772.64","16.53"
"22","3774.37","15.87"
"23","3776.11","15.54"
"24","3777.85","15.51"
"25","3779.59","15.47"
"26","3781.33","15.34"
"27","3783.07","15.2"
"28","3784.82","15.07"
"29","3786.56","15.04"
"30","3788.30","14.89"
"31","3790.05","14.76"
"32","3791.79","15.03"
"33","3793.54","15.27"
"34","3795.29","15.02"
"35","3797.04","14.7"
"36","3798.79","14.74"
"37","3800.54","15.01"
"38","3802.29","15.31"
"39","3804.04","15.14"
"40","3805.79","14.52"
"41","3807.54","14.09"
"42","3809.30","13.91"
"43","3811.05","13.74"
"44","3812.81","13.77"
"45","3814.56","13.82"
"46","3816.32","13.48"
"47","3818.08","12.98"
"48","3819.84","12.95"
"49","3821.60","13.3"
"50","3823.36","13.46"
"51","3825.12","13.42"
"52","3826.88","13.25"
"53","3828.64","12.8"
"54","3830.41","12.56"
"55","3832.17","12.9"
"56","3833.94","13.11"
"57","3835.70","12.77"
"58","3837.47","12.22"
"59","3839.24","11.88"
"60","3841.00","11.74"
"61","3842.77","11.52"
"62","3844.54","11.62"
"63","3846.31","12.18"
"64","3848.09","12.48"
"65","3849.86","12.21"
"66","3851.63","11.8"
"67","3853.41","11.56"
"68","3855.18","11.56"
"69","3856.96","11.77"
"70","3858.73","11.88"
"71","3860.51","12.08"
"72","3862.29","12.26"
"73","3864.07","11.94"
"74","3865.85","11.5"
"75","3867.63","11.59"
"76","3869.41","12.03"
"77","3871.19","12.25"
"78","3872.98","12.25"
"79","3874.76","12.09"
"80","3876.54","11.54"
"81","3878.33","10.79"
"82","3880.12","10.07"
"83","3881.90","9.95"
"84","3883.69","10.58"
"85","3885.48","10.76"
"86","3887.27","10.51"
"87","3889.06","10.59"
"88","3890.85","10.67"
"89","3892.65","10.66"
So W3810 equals 1.09 AA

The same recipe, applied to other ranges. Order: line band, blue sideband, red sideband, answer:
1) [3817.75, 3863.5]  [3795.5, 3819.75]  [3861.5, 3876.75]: 2.2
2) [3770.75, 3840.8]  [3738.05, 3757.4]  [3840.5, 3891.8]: 5.6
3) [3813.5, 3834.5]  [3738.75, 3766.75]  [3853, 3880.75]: 1.8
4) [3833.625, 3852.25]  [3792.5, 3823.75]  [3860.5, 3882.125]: 0.9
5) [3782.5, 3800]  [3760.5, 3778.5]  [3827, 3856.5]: 0.7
